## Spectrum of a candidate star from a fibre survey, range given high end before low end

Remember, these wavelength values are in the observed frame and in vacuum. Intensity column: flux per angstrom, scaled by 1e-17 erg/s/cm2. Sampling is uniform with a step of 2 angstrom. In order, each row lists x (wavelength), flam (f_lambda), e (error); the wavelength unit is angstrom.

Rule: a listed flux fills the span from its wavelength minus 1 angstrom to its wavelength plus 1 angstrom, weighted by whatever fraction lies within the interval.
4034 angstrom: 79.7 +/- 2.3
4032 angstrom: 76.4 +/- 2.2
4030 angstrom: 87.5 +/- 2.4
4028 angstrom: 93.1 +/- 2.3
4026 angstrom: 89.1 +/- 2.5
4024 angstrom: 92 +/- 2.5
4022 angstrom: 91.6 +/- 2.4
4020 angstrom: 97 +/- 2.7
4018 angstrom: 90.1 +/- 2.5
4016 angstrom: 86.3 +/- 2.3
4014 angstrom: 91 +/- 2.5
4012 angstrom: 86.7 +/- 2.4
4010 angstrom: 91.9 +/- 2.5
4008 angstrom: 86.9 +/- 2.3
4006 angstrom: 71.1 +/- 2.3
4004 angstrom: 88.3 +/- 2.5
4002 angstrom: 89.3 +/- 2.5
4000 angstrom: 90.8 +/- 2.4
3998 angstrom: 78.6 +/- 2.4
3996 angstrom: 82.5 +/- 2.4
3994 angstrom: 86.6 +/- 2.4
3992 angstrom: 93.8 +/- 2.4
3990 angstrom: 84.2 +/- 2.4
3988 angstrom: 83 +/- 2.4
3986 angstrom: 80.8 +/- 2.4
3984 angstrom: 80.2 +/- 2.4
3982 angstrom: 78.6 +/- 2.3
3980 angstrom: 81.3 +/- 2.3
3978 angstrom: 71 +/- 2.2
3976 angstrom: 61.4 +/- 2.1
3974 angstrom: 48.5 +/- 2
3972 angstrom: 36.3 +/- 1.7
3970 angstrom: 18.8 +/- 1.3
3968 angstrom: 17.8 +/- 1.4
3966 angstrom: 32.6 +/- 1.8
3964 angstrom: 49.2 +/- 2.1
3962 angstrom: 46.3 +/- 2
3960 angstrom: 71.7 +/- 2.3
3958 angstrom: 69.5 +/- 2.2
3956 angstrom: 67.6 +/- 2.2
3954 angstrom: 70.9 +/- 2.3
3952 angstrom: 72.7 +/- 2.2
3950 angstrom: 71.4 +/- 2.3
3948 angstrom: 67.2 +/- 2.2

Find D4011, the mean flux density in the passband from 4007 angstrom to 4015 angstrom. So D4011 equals 89.1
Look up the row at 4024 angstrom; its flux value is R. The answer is 92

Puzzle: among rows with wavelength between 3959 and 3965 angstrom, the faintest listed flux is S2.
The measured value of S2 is 46.3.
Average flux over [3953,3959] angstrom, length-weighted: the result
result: 69.3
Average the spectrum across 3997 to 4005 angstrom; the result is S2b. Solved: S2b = 86.8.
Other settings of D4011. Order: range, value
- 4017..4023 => 92.9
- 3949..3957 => 70.7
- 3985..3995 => 85.7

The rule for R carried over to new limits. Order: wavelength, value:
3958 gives 69.5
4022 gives 91.6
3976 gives 61.4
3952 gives 72.7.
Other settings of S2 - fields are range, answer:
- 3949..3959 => 67.6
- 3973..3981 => 48.5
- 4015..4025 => 86.3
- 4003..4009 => 71.1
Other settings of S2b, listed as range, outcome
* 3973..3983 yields 68.2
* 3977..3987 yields 78.4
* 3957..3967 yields 53.9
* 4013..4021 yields 91.1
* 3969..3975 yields 34.5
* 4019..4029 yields 92.6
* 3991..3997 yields 87.6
